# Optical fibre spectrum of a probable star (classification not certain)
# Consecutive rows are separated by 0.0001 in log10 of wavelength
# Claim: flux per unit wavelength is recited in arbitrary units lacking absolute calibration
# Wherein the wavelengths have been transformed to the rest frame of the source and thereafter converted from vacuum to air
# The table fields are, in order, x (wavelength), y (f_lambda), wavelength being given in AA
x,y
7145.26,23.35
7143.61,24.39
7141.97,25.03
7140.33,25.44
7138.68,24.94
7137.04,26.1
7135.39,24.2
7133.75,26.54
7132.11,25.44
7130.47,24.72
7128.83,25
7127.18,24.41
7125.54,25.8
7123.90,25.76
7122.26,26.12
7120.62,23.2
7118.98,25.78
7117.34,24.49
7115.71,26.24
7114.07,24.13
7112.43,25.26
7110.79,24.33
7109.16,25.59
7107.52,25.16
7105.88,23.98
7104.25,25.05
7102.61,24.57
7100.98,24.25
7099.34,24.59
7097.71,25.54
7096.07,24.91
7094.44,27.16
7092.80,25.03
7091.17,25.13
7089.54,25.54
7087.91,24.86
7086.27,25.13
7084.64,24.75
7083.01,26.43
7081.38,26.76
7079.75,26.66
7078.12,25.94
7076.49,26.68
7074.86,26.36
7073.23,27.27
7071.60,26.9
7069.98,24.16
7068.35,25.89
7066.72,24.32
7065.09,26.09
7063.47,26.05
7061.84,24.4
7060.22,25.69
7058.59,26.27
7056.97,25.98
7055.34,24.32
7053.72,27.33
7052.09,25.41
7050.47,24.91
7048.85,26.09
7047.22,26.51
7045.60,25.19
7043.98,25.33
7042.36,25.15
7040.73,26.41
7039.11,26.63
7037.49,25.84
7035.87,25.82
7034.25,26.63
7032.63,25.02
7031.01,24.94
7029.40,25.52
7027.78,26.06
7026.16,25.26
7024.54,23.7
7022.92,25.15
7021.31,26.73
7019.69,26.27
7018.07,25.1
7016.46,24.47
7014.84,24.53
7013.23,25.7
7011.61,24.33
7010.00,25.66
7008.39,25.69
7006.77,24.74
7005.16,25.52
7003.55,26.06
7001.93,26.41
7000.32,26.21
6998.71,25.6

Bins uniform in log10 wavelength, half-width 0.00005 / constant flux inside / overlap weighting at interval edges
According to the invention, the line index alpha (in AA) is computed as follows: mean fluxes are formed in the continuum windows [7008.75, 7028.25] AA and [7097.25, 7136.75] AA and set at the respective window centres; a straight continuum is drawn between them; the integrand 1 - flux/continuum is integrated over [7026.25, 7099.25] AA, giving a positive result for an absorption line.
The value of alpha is -1.7 AA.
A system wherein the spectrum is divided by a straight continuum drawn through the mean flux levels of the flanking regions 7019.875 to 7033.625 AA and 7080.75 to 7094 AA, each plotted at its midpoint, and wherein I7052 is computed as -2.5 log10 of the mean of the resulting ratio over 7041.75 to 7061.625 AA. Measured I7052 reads -0.01 mag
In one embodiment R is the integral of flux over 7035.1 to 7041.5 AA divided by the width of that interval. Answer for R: 26.2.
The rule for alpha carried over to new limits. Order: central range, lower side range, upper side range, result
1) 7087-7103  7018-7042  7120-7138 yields 0.1 AA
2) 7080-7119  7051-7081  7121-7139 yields 0.6 AA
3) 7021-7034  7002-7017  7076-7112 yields 0.0 AA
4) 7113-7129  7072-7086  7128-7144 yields 0.2 AA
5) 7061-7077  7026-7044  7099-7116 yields -0.3 AA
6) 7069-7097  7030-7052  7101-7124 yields -0.7 AA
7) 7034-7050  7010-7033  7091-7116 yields -0.5 AA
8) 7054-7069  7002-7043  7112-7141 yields -0.1 AA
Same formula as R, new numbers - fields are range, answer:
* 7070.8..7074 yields 27.1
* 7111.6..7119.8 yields 25.2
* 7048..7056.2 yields 25.6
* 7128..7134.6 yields 25.4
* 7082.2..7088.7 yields 25.3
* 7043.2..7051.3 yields 25.6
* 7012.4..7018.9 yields 24.9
